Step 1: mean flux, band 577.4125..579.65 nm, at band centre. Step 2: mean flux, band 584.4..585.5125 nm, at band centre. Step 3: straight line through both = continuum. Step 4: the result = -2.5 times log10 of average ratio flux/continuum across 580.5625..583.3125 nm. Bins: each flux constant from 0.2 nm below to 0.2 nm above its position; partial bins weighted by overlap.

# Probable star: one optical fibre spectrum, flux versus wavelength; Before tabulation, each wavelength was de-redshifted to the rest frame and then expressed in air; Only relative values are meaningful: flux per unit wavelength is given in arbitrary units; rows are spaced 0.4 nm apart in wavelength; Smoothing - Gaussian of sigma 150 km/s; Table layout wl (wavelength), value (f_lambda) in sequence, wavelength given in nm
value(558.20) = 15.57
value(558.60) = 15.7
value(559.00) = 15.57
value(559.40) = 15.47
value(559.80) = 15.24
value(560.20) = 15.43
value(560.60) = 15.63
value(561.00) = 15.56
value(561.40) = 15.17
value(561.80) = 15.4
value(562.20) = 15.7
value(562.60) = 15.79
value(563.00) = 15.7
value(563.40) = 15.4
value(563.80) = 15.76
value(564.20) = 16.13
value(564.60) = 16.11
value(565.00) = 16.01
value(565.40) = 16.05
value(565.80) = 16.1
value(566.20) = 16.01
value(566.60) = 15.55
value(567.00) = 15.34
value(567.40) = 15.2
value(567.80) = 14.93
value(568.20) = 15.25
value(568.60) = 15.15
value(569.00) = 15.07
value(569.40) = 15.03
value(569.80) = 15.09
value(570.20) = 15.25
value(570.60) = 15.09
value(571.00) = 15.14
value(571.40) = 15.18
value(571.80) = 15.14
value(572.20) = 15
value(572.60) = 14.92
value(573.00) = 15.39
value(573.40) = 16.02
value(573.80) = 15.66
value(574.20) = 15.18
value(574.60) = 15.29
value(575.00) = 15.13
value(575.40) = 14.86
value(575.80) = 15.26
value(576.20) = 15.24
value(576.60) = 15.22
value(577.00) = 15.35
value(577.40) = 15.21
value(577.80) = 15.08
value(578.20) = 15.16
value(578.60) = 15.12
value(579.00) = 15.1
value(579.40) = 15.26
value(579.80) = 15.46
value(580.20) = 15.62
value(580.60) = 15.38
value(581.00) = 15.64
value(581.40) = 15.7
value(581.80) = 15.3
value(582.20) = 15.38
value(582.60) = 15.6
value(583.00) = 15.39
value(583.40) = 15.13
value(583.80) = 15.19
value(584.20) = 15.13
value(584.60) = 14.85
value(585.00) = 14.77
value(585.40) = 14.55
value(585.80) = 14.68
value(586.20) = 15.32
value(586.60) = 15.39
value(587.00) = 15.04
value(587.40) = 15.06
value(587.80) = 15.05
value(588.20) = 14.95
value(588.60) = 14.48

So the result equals -0.04 mag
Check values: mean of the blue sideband 15.2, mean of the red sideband 14.7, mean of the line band 15.5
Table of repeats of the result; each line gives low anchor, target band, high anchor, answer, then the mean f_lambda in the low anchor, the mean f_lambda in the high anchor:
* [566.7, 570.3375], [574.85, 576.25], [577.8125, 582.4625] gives 0.01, 15.2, 15.4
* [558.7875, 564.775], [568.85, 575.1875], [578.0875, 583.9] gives 0.02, 15.6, 15.4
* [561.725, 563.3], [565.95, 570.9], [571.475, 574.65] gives 0.02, 15.7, 15.3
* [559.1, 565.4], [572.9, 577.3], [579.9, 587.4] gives 0.00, 15.6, 15.2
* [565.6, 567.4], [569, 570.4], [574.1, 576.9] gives 0.03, 15.7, 15.2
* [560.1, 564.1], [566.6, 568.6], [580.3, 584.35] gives 0.02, 15.6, 15.4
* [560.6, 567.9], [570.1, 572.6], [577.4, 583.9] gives 0.03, 15.7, 15.3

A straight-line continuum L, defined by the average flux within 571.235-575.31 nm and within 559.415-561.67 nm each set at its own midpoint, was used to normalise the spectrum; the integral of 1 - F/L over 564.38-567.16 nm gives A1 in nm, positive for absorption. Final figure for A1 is -0.10 nm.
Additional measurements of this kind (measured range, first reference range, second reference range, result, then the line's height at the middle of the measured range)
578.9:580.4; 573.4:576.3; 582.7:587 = -0.02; 15.2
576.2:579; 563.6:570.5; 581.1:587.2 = 0.02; 15.3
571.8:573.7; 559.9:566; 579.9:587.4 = 0.02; 15.5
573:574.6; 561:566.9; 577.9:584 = 0.00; 15.5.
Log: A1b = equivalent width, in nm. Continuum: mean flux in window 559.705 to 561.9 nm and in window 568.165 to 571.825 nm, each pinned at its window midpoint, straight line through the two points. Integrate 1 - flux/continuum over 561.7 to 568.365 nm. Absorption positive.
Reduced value -0.17 nm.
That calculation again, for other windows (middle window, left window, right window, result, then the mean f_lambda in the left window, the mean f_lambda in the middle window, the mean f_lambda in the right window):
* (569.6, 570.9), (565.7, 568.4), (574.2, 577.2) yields 0.018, 15.5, 15.1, 15.2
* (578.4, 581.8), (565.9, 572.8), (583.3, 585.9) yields -0.094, 15.2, 15.4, 14.9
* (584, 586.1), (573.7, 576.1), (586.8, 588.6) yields 0.027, 15.2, 14.8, 15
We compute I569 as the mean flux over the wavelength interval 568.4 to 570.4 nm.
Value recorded 15.1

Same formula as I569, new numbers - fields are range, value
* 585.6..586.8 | 15.1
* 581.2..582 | 15.5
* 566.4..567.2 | 15.4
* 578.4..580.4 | 15.3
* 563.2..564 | 15.6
